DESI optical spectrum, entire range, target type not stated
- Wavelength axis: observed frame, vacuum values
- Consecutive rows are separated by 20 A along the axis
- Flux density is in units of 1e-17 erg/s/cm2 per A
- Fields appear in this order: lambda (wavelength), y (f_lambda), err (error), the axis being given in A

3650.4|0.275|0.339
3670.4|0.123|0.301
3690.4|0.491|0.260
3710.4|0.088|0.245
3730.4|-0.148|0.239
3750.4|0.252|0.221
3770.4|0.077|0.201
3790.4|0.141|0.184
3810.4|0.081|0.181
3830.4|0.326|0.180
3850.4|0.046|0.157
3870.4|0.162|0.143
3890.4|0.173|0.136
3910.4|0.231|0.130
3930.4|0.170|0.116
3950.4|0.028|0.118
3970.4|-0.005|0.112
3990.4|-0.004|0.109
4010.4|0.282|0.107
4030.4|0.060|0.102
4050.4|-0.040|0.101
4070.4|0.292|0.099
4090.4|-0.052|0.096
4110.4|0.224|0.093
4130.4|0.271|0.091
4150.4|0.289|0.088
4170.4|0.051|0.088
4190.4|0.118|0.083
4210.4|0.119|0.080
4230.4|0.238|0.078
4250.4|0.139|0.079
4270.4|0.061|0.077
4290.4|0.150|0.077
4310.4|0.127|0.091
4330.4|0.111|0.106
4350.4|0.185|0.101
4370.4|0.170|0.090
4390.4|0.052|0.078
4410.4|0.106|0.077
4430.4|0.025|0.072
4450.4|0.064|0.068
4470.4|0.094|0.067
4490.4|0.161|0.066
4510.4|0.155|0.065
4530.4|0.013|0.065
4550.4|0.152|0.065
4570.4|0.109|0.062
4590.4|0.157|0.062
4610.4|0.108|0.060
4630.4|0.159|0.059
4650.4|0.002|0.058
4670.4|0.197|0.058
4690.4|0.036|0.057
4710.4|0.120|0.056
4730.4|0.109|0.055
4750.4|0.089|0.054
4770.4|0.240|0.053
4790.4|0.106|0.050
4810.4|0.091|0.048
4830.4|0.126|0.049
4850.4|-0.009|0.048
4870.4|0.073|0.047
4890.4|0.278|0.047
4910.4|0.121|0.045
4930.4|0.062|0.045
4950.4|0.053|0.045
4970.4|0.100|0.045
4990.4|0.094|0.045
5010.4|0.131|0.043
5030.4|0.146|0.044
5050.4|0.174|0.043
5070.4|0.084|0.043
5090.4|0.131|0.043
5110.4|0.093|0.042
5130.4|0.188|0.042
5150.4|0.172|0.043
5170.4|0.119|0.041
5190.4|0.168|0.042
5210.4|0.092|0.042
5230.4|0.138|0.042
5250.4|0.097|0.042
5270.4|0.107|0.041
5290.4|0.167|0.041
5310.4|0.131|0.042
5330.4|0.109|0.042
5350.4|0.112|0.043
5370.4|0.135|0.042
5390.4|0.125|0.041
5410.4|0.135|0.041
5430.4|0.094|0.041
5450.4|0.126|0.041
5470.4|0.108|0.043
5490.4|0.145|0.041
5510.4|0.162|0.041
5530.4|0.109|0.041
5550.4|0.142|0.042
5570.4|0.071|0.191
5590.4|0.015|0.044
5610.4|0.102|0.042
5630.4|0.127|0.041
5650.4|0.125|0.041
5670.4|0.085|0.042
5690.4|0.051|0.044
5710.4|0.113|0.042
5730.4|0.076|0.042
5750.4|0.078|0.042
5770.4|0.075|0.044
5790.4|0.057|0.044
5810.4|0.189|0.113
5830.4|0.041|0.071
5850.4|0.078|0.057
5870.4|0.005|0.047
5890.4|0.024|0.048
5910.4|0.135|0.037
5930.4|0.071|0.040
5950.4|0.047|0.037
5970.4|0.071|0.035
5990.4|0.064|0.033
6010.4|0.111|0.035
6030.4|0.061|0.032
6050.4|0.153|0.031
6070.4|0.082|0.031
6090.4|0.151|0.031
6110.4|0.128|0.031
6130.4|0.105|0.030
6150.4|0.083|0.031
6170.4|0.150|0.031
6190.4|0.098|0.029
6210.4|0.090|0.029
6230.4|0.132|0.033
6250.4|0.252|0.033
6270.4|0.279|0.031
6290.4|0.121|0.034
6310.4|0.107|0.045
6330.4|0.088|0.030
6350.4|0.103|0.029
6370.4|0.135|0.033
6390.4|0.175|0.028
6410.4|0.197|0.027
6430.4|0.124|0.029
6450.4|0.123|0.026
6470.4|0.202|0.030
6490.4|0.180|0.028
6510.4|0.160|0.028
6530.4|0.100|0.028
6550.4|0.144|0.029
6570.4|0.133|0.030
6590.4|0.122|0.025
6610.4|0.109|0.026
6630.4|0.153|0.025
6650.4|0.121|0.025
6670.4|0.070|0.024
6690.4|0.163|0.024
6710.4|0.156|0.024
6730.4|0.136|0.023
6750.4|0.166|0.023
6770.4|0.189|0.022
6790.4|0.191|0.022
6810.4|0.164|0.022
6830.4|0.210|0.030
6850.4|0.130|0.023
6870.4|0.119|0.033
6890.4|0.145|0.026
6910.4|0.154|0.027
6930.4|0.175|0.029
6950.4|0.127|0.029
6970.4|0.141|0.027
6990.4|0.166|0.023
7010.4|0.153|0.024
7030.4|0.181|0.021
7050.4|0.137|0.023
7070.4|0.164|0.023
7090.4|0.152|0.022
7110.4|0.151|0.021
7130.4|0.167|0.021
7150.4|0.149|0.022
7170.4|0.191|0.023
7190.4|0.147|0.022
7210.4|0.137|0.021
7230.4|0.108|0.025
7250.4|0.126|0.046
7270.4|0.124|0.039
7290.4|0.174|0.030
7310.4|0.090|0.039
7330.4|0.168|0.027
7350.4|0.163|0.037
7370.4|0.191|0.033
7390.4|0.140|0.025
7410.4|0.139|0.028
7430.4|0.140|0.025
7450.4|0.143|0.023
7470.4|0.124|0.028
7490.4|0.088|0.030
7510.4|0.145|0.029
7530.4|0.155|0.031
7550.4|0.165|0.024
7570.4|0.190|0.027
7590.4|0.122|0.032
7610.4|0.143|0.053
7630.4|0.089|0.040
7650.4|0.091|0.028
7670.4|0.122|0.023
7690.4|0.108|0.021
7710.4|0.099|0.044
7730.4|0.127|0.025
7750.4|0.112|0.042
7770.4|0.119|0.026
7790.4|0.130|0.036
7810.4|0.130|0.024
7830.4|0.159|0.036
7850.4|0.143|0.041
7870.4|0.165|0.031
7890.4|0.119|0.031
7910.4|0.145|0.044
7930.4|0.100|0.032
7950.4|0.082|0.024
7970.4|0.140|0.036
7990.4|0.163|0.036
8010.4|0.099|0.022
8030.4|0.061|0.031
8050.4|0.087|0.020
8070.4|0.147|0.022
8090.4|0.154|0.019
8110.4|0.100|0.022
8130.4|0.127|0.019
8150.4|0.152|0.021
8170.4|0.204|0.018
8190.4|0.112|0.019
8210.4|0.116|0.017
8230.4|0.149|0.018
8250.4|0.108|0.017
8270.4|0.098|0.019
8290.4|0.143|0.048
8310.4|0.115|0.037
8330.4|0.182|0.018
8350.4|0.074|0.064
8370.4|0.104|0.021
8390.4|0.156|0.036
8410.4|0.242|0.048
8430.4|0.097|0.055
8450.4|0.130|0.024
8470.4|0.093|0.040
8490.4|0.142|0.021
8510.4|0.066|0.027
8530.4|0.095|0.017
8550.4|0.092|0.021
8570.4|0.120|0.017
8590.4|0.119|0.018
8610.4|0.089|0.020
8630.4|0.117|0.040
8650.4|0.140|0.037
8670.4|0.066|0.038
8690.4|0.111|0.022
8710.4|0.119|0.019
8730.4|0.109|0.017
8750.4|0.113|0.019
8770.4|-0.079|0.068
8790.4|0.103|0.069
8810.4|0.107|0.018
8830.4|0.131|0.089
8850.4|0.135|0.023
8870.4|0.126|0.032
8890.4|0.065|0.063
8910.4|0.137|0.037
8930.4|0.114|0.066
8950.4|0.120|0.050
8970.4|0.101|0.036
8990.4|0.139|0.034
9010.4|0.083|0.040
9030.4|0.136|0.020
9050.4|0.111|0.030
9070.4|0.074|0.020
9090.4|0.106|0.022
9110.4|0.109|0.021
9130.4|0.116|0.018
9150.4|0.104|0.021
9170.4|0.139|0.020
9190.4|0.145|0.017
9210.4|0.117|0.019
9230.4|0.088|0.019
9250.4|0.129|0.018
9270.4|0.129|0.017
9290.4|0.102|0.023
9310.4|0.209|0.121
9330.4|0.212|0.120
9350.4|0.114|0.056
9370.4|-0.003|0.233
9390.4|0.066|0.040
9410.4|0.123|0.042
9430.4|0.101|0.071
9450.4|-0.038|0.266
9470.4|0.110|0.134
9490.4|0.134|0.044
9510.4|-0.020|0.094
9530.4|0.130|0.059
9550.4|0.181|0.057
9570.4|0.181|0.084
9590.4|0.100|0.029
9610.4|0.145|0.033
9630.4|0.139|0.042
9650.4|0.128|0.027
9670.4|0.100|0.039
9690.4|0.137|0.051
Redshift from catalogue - 0.68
